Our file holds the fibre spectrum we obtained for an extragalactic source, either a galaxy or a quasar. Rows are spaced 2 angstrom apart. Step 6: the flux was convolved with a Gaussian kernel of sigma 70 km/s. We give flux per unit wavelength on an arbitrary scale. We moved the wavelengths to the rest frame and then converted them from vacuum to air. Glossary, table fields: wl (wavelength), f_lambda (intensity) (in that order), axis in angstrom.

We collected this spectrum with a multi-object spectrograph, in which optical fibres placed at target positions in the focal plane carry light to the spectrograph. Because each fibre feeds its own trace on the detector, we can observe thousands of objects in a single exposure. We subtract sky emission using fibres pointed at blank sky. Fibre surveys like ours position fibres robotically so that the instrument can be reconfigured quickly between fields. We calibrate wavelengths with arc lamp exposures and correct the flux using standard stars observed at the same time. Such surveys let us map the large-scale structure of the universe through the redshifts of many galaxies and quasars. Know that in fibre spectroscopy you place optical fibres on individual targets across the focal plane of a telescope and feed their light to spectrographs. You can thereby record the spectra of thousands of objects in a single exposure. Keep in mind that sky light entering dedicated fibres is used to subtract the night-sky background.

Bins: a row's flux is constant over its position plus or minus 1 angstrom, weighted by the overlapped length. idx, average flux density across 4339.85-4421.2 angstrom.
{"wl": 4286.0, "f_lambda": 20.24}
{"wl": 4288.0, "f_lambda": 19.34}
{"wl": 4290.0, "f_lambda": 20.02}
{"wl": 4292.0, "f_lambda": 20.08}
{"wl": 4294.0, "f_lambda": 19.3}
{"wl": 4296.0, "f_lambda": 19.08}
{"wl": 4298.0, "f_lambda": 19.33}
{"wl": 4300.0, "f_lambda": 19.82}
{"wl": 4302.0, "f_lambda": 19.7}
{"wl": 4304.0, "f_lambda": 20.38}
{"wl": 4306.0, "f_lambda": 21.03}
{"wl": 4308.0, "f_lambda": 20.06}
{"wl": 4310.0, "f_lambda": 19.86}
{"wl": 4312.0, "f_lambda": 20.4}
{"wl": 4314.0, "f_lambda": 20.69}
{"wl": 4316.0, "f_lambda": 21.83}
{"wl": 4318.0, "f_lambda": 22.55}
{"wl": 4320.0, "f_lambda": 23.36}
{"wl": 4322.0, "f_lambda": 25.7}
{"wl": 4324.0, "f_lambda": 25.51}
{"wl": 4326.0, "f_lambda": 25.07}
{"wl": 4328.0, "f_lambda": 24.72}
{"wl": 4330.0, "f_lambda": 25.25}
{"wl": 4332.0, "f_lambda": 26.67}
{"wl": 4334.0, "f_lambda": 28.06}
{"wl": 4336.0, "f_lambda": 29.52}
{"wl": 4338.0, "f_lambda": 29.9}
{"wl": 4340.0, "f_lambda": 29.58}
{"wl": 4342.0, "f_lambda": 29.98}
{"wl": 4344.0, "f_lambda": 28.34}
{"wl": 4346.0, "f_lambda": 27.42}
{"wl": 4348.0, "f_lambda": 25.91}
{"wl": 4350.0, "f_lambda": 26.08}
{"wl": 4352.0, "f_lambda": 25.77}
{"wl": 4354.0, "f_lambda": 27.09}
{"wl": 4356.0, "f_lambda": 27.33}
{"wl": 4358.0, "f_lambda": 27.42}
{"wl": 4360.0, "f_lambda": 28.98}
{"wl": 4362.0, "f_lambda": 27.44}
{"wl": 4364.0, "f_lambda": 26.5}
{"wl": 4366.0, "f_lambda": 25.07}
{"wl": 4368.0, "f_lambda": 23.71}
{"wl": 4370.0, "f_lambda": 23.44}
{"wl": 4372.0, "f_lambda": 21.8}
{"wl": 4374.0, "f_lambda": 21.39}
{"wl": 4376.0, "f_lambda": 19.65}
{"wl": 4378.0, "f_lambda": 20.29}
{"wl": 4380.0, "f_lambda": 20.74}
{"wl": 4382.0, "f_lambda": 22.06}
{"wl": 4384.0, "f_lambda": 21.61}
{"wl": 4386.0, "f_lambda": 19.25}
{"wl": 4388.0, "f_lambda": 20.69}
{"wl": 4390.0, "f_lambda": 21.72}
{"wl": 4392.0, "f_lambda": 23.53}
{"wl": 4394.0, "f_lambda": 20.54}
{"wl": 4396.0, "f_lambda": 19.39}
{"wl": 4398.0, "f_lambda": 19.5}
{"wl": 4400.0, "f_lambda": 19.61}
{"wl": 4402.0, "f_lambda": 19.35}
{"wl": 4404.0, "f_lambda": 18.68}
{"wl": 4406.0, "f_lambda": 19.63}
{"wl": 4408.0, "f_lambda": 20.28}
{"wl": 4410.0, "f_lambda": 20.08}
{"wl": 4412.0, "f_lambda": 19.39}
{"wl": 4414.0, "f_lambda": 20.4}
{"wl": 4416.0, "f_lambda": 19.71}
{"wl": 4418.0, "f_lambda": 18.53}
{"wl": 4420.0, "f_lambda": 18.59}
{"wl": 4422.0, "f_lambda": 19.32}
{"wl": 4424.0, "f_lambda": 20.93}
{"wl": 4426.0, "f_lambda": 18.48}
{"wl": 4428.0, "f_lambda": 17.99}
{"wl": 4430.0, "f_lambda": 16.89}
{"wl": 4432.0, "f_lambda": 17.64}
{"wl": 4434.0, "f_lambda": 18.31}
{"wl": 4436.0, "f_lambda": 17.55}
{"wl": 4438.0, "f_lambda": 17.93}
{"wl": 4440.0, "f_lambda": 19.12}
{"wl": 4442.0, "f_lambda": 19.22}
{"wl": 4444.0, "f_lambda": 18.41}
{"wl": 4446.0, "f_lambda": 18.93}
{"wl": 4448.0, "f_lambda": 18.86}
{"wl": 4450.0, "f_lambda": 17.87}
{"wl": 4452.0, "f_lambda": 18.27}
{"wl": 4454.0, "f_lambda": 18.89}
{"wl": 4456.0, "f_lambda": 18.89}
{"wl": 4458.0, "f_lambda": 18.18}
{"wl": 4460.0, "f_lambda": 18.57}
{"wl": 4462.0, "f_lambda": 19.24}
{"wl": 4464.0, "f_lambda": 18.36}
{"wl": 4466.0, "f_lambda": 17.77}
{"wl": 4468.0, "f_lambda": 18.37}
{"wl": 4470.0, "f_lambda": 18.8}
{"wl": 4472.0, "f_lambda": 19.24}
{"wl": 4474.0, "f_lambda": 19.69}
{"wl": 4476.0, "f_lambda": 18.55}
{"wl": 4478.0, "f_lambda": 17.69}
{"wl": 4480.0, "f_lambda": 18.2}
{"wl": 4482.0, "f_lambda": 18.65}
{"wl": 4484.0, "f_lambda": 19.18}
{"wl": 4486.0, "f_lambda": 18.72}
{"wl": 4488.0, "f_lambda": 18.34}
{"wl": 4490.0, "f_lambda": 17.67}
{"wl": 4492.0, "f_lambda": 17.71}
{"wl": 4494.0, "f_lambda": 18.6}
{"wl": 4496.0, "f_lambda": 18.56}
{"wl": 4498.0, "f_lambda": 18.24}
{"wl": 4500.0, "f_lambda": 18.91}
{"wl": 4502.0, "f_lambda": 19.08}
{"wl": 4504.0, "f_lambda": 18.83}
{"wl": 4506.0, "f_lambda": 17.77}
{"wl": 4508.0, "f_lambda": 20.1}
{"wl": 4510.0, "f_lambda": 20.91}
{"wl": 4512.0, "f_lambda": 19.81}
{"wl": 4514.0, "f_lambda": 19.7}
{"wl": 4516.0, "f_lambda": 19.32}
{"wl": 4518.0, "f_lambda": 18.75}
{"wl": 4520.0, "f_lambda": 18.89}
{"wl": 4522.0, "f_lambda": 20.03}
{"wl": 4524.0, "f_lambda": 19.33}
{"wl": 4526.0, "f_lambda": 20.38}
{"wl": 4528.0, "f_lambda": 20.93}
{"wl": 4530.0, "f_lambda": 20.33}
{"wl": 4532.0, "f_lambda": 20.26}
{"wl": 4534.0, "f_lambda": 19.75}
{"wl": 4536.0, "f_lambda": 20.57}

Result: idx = 22.8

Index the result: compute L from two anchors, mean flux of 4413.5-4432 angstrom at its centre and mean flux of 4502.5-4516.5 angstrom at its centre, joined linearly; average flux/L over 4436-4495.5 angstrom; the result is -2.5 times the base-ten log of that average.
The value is 0.04 mag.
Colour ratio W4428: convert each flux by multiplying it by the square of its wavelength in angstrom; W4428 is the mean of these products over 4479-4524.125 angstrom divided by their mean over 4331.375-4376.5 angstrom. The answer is 0.76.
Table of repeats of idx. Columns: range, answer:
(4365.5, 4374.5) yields 23.1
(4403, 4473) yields 18.8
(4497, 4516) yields 19.3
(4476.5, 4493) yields 18.3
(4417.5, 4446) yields 18.5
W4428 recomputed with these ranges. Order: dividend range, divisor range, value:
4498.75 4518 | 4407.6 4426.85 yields 1.03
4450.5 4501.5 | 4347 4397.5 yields 0.83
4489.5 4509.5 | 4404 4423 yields 0.99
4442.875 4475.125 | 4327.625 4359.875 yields 0.71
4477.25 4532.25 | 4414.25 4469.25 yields 1.06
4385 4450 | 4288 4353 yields 0.85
